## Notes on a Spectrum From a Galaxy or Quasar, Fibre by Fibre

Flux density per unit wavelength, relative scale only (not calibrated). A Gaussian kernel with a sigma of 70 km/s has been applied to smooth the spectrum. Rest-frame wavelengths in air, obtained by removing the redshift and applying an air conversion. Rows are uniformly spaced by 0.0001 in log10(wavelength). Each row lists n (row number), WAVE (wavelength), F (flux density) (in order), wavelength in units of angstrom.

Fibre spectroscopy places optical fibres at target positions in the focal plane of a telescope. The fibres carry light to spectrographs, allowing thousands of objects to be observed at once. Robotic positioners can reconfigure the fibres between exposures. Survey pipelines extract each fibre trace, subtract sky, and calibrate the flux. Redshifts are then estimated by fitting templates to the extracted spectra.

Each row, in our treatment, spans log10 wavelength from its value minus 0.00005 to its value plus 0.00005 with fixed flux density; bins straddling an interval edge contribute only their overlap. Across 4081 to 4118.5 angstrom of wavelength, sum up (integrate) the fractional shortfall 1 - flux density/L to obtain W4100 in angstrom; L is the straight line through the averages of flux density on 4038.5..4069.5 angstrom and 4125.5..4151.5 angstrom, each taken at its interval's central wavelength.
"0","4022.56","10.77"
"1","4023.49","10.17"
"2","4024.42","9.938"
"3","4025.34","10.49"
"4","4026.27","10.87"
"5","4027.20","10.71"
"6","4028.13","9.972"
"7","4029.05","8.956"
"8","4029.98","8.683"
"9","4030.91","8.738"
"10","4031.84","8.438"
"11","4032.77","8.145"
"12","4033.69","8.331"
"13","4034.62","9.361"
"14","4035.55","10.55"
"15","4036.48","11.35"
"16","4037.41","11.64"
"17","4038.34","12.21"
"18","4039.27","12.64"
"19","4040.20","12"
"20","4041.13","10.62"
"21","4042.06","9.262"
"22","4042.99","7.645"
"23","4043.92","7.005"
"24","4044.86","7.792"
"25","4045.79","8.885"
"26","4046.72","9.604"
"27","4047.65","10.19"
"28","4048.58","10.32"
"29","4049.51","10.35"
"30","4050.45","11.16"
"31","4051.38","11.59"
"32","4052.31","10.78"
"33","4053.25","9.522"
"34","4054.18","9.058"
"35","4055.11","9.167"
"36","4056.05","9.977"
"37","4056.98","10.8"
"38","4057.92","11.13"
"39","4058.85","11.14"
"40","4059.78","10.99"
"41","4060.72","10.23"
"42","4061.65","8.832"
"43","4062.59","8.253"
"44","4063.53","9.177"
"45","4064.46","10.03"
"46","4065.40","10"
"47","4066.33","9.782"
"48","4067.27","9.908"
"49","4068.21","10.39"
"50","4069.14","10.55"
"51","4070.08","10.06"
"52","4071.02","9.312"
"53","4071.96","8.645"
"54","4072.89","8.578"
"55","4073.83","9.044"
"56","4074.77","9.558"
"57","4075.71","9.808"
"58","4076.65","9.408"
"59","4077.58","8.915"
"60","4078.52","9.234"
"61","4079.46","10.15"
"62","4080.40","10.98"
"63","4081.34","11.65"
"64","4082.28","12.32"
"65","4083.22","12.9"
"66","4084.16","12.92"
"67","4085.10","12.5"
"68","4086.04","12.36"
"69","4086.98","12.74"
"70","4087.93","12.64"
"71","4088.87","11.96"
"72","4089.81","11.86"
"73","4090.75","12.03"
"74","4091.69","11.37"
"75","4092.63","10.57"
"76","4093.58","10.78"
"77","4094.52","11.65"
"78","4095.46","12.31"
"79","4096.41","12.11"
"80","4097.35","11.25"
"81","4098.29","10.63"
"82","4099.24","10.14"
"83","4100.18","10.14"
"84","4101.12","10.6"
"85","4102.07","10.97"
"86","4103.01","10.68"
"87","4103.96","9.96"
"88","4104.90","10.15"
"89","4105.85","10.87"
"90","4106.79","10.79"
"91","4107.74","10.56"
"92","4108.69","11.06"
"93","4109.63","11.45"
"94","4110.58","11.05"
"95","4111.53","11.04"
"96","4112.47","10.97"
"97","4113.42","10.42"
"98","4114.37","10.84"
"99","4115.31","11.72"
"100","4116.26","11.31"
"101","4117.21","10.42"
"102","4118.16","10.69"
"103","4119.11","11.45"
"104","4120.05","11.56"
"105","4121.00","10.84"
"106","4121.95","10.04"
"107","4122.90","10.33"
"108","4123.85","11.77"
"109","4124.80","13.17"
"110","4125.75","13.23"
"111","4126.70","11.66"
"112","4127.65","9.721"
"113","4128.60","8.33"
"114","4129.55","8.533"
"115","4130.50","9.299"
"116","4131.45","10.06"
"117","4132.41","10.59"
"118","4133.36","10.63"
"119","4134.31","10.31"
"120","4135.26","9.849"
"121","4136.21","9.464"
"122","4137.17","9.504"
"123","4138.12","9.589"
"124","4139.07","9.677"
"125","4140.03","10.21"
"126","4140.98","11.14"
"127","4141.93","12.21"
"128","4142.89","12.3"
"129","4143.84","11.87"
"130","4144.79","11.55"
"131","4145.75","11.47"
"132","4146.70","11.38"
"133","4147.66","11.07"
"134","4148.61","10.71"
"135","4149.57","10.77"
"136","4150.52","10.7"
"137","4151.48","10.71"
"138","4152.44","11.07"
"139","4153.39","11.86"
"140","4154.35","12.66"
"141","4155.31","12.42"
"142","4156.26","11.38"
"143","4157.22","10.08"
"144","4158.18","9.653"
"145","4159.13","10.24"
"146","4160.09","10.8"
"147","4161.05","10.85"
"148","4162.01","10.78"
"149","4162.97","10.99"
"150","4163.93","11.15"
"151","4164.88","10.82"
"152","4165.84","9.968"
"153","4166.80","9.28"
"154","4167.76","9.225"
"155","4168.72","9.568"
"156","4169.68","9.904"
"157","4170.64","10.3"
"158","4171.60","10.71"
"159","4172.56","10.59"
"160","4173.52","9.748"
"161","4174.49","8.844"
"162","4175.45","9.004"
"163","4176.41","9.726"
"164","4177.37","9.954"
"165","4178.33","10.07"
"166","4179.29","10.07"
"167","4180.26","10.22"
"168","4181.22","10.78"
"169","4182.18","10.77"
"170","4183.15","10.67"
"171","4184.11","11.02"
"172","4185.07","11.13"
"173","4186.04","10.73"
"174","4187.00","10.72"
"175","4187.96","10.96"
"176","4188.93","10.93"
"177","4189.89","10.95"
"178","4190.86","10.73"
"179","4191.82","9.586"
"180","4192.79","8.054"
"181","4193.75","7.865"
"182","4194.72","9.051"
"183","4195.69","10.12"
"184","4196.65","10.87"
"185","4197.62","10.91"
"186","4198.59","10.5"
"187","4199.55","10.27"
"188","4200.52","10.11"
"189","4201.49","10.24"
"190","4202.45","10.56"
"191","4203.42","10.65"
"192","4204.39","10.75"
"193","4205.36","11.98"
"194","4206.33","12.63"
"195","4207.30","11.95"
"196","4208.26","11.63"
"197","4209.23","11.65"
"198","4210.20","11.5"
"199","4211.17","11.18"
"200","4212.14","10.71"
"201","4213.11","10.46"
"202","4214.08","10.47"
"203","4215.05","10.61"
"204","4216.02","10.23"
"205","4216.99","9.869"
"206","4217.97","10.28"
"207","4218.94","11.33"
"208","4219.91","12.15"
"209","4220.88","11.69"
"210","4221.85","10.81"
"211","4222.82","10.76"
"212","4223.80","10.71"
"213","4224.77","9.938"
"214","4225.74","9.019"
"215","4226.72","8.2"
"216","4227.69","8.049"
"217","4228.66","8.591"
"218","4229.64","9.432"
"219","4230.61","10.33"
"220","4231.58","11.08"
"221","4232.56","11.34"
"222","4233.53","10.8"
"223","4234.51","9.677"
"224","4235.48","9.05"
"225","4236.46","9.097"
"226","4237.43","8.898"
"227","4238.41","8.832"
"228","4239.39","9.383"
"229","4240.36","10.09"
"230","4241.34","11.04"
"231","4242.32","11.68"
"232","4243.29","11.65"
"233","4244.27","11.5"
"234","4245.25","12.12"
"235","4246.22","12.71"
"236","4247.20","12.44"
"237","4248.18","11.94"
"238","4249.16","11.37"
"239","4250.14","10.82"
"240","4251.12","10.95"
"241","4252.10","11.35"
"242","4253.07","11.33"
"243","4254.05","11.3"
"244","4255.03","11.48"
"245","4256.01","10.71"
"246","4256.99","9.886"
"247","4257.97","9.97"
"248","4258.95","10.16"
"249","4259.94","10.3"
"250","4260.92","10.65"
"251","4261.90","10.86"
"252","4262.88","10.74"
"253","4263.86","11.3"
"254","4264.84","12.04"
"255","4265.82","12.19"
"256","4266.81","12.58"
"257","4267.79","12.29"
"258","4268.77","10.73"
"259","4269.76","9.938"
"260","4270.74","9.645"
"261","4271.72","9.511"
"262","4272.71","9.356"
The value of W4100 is -3.69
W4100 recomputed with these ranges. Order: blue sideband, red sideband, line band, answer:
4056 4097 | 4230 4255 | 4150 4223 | 1.4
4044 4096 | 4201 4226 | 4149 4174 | 0.3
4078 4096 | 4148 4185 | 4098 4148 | 1.9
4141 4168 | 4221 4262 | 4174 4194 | 1.3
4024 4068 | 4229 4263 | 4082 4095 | -2.5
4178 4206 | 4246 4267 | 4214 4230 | 1.0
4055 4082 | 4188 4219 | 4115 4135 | -1.1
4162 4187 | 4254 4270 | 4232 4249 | 0.1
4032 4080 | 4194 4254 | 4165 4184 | 0.7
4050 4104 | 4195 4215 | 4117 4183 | 1.3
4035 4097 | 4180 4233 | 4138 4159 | -1.2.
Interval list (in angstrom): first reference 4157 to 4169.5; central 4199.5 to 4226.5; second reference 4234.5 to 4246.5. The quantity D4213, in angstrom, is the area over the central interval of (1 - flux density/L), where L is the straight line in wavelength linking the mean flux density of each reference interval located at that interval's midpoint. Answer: -1.23 angstrom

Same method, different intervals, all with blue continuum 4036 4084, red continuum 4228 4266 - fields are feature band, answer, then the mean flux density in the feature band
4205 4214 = -0.7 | 11.5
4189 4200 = 0.6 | 9.94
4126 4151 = -0.3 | 10.5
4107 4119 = -0.8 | 11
